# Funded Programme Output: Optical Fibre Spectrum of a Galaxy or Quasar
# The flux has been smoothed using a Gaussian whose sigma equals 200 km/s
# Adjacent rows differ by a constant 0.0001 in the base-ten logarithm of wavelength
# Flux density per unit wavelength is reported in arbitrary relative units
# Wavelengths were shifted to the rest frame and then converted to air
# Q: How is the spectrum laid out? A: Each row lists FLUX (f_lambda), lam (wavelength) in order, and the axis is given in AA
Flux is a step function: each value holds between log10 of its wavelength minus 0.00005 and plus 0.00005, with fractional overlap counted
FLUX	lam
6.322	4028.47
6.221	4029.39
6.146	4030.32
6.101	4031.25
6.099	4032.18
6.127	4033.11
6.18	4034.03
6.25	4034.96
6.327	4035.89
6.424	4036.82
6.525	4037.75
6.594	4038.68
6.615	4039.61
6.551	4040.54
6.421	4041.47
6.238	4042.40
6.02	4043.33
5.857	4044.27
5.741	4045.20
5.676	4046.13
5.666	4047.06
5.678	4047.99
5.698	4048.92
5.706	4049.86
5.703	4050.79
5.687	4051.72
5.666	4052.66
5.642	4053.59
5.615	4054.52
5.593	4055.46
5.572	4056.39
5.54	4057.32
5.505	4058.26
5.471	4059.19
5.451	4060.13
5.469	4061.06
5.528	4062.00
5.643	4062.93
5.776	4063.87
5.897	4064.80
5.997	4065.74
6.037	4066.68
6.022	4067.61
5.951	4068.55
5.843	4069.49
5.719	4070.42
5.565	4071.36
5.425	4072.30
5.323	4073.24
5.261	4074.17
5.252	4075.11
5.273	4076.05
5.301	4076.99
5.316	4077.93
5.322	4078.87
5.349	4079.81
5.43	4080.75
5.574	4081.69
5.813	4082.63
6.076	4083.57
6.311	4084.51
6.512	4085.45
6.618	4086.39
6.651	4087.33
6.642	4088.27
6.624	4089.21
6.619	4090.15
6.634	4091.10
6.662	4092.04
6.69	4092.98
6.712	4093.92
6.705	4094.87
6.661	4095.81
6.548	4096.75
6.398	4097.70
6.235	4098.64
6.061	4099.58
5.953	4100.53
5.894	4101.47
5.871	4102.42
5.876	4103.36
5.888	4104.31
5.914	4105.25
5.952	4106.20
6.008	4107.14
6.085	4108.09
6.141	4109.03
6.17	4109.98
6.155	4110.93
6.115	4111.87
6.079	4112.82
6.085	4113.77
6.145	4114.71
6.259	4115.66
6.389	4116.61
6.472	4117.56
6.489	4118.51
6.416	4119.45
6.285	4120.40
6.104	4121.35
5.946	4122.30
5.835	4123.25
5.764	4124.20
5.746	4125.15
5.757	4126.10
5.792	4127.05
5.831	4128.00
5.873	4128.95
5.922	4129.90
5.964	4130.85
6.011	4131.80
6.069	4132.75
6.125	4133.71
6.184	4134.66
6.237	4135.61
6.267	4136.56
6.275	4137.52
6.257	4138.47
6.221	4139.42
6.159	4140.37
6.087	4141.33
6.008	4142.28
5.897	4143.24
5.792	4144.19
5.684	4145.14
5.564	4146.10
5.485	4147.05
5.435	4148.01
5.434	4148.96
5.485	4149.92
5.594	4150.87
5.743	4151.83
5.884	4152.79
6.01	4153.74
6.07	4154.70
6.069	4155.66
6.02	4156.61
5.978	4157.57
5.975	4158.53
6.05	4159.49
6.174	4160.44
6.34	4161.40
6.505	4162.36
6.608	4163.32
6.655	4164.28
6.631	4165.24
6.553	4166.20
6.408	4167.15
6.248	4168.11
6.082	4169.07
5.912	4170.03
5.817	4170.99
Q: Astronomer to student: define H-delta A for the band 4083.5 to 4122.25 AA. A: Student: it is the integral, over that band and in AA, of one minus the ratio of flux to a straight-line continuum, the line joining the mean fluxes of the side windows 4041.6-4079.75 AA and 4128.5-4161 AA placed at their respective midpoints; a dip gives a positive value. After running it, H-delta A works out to -3.4 AA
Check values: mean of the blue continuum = 5.64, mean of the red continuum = 5.94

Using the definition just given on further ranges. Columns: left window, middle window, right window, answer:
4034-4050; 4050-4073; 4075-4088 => 1.1 AA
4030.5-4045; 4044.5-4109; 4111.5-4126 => 3.2 AA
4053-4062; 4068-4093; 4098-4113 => -0.5 AA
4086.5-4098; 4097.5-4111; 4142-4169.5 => 1.0 AA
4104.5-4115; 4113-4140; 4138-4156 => -0.6 AA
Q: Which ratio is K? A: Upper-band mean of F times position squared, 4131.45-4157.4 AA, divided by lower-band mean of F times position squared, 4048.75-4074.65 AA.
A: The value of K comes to 1.1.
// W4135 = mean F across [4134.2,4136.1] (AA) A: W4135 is 6.23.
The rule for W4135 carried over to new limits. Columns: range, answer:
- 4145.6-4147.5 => 5.52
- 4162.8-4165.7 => 6.62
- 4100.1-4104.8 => 5.9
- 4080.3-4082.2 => 5.51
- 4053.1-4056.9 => 5.62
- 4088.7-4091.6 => 6.62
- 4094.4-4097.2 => 6.65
